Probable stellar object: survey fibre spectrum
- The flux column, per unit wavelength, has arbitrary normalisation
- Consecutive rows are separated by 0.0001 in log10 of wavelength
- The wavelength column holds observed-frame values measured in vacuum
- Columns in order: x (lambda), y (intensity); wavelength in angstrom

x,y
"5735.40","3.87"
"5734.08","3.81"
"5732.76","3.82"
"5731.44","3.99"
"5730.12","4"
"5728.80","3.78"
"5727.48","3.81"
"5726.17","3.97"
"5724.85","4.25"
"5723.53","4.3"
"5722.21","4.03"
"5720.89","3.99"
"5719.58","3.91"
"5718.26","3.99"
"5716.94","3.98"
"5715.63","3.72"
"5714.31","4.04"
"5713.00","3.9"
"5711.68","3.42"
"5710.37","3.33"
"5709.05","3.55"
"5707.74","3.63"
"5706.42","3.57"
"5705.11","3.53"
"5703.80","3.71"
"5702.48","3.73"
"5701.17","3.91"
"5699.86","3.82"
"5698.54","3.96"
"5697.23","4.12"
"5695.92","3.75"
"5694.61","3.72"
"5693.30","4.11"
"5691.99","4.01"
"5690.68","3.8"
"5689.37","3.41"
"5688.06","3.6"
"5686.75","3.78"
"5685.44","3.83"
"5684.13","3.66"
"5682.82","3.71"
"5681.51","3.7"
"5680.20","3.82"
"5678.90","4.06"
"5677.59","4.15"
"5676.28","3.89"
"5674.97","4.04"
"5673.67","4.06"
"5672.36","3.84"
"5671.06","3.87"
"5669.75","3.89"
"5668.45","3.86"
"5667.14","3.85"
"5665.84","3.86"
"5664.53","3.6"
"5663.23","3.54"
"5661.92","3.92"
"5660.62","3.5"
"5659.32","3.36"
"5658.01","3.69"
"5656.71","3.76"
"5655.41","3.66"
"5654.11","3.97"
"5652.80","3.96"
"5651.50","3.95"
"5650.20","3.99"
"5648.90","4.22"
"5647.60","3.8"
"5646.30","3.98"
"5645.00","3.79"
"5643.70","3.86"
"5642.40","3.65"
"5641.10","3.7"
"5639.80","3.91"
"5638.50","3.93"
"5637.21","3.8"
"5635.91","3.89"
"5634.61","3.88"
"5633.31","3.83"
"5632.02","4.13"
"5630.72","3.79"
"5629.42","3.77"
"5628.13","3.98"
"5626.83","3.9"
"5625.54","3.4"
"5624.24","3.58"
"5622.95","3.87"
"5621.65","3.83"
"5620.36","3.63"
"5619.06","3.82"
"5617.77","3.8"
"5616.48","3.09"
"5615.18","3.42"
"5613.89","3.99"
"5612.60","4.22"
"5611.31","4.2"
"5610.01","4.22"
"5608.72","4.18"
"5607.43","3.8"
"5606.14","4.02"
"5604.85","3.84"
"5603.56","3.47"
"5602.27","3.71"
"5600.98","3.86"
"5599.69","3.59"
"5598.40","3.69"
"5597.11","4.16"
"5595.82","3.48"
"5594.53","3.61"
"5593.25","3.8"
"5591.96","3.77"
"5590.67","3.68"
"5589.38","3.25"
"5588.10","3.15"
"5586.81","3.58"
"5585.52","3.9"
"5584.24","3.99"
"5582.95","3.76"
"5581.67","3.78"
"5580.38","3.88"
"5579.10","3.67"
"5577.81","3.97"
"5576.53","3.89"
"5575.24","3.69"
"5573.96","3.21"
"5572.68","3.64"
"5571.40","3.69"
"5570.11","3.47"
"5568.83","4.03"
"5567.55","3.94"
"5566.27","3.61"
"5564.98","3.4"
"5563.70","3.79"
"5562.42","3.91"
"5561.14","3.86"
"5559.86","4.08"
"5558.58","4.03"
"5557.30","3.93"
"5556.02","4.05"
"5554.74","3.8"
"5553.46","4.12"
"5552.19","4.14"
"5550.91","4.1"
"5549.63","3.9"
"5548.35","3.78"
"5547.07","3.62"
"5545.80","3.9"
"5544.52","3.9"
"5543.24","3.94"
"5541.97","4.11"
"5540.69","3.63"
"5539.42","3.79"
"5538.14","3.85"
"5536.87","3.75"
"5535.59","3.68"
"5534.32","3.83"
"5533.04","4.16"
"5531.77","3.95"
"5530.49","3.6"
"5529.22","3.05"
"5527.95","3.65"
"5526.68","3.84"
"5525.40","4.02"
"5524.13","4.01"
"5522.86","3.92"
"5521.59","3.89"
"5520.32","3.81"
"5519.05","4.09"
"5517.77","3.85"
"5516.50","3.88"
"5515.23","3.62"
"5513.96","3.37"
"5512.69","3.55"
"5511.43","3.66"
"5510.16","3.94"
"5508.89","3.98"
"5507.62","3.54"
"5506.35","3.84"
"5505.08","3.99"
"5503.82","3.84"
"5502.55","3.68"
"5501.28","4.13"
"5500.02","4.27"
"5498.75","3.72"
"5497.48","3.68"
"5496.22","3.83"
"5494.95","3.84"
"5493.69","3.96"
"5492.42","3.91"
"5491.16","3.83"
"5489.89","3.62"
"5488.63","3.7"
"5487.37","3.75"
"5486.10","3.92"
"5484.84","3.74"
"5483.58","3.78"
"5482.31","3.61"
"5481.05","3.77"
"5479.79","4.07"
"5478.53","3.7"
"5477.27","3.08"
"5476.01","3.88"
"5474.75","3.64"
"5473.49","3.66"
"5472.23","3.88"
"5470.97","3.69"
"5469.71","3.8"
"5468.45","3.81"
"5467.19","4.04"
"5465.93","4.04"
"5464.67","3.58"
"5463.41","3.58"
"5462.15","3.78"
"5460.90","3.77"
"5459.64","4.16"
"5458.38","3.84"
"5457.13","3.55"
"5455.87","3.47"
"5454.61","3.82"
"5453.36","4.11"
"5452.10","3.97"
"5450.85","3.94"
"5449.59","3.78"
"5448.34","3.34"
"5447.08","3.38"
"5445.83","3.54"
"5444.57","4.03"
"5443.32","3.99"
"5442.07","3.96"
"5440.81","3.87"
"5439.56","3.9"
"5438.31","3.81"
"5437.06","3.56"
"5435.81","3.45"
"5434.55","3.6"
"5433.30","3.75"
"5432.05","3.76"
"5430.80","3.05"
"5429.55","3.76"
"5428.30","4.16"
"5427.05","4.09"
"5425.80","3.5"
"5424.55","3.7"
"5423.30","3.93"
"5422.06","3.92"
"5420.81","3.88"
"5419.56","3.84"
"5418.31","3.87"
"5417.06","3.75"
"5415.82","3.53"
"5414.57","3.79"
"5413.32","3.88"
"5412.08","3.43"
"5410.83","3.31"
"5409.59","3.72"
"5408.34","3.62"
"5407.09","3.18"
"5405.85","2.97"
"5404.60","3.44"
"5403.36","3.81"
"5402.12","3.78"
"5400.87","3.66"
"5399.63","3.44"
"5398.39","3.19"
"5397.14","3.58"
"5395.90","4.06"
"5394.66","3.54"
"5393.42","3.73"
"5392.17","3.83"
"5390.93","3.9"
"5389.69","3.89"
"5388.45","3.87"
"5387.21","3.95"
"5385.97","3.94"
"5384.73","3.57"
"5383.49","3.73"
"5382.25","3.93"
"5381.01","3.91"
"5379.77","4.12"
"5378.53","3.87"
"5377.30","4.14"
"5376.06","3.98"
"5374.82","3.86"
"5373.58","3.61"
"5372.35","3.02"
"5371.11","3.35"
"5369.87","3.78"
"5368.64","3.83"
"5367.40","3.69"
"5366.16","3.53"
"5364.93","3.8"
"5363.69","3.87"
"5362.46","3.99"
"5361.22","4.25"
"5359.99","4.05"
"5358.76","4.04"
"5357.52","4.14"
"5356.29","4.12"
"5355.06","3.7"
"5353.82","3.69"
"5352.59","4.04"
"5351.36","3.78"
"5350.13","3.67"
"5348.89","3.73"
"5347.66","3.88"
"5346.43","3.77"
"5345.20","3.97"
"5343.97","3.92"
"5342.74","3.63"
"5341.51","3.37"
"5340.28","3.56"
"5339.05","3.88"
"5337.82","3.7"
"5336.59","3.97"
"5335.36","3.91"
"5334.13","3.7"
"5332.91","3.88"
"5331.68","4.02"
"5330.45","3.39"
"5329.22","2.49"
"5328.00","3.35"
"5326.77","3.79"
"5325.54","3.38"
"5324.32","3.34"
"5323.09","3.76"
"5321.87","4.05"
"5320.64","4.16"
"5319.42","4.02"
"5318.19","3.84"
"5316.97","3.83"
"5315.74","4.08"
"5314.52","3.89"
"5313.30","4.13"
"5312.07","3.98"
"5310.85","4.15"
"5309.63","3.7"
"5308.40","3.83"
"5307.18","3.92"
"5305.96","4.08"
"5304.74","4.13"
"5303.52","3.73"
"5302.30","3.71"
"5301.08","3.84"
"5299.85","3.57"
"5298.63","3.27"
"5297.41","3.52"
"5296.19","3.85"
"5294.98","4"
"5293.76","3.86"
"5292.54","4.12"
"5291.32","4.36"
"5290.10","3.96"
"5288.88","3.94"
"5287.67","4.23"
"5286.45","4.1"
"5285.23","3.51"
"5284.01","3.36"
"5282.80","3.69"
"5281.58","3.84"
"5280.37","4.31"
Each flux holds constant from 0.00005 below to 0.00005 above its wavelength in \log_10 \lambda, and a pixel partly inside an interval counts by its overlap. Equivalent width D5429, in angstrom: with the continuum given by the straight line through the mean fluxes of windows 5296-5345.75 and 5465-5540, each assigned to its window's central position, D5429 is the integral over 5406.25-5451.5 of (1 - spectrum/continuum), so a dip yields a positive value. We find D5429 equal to 0.9 angstrom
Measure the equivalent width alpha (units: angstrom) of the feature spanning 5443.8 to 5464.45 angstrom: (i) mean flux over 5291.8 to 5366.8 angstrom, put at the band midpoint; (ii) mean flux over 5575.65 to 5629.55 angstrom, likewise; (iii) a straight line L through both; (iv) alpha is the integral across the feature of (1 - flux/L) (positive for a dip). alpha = 0.2 angstrom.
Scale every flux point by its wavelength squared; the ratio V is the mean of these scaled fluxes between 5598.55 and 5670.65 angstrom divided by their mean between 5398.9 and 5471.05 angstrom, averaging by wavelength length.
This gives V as 1.10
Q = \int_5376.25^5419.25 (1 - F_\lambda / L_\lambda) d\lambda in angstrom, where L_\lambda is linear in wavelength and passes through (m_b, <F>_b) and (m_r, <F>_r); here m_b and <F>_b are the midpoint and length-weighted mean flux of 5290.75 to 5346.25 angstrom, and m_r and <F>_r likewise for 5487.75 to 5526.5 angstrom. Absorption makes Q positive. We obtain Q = 1.1 angstrom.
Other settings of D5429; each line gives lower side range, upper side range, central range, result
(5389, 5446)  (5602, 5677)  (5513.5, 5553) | -0.7 angstrom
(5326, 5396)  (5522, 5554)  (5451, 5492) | 0.6 angstrom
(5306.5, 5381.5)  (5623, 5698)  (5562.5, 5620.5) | 1.2 angstrom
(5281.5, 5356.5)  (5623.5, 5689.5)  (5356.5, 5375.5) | 0.0 angstrom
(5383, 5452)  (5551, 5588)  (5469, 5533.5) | -0.5 angstrom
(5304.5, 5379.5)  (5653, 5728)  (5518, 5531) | 0.1 angstrom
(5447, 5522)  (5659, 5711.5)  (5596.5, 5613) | -0.6 angstrom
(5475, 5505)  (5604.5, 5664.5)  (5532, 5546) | -0.2 angstrom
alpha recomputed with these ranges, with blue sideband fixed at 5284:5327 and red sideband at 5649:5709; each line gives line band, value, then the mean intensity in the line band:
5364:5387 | 0.6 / 3.76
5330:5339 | 0.1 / 3.81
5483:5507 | 0.0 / 3.84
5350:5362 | -0.3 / 3.96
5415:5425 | 0.1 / 3.81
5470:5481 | 0.4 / 3.71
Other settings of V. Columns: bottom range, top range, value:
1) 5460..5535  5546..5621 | 1.03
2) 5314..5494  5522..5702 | 1.10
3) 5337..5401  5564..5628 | 1.07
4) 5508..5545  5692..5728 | 1.08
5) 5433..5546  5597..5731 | 1.08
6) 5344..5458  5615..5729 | 1.12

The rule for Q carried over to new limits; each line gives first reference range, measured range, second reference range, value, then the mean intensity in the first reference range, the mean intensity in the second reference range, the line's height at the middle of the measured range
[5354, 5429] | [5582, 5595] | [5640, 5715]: 0.5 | 3.76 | 3.8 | 3.78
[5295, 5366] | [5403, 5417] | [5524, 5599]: 1.0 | 3.8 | 3.79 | 3.8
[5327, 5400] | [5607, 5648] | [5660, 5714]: -0.6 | 3.77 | 3.78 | 3.78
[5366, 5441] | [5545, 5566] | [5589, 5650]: -0.7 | 3.71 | 3.81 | 3.78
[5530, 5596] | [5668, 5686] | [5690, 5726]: -0.2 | 3.79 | 3.85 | 3.83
